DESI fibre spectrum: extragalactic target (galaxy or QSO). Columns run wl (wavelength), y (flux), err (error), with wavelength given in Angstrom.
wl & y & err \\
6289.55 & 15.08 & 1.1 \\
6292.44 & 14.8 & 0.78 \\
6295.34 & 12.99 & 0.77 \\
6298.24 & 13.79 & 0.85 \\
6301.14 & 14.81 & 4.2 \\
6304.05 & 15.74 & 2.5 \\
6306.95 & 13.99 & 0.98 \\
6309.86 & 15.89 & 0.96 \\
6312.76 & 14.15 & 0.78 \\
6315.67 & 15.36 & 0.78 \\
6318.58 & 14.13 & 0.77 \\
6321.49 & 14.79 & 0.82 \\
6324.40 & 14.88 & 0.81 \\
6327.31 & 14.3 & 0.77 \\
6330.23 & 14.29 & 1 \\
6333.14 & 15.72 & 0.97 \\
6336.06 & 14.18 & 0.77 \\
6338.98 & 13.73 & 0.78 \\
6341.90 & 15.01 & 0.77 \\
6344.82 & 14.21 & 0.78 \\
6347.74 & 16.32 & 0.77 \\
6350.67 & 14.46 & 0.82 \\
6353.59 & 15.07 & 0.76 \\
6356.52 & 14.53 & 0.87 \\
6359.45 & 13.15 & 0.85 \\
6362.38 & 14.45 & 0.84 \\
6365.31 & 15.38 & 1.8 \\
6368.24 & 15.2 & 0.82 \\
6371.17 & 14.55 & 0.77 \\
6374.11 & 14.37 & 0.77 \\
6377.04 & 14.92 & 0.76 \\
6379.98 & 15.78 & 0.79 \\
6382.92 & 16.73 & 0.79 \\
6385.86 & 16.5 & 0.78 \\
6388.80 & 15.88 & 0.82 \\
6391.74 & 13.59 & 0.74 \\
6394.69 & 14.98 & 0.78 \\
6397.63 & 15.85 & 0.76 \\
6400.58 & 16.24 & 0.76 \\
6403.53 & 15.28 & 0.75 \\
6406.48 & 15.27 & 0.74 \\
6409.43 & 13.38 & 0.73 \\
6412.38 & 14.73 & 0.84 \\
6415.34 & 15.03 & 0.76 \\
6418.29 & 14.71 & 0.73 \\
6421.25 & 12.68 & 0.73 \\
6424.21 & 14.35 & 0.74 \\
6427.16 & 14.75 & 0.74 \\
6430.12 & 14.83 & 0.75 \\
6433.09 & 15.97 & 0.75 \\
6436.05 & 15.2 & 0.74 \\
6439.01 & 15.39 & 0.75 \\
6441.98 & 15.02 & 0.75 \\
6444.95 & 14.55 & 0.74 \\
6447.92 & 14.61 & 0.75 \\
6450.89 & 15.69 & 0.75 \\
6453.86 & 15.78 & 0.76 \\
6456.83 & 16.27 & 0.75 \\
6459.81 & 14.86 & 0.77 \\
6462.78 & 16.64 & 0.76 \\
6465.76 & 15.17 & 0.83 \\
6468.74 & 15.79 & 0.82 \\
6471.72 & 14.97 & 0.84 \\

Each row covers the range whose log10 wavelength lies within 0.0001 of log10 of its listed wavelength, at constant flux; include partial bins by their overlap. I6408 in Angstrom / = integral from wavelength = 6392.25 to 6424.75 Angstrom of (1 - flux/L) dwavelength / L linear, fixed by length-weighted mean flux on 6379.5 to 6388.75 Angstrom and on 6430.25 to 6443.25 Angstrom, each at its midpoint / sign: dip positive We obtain 2.3 Angstrom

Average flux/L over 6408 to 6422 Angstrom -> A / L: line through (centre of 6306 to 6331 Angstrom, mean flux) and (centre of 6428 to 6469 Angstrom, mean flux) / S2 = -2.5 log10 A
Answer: 0.076 mag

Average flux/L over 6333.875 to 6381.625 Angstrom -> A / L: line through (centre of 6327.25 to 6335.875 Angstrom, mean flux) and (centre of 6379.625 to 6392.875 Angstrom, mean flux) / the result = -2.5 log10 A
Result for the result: 0.04 mag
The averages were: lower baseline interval 14.8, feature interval 14.7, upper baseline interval 15.7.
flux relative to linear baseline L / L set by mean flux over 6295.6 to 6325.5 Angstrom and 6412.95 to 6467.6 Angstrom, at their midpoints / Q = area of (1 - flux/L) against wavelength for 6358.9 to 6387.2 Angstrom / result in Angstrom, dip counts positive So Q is -0.5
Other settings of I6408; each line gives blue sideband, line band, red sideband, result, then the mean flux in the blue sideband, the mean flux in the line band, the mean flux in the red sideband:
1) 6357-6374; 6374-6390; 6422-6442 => -1.3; 14.5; 15.8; 15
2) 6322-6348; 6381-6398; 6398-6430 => -1.0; 14.7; 15.6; 14.7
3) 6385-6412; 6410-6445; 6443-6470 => 1.3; 15.2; 14.7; 15.5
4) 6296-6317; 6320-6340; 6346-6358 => 0.5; 14.7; 14.6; 15.1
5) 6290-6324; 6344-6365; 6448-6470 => 0.4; 14.6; 14.7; 15.7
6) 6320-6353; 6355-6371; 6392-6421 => 0.3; 14.7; 14.5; 14.9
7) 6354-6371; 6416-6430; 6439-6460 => 0.8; 14.6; 14.3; 15.3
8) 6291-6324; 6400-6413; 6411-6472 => 0.0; 14.6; 14.9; 15.1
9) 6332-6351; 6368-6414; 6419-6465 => -0.8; 14.8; 15.2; 15.1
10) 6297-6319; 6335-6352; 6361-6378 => 0.2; 14.8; 14.7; 14.8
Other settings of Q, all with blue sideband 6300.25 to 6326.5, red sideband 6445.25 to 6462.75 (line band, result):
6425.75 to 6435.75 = 0.1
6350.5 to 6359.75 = 0.4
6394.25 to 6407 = -0.3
